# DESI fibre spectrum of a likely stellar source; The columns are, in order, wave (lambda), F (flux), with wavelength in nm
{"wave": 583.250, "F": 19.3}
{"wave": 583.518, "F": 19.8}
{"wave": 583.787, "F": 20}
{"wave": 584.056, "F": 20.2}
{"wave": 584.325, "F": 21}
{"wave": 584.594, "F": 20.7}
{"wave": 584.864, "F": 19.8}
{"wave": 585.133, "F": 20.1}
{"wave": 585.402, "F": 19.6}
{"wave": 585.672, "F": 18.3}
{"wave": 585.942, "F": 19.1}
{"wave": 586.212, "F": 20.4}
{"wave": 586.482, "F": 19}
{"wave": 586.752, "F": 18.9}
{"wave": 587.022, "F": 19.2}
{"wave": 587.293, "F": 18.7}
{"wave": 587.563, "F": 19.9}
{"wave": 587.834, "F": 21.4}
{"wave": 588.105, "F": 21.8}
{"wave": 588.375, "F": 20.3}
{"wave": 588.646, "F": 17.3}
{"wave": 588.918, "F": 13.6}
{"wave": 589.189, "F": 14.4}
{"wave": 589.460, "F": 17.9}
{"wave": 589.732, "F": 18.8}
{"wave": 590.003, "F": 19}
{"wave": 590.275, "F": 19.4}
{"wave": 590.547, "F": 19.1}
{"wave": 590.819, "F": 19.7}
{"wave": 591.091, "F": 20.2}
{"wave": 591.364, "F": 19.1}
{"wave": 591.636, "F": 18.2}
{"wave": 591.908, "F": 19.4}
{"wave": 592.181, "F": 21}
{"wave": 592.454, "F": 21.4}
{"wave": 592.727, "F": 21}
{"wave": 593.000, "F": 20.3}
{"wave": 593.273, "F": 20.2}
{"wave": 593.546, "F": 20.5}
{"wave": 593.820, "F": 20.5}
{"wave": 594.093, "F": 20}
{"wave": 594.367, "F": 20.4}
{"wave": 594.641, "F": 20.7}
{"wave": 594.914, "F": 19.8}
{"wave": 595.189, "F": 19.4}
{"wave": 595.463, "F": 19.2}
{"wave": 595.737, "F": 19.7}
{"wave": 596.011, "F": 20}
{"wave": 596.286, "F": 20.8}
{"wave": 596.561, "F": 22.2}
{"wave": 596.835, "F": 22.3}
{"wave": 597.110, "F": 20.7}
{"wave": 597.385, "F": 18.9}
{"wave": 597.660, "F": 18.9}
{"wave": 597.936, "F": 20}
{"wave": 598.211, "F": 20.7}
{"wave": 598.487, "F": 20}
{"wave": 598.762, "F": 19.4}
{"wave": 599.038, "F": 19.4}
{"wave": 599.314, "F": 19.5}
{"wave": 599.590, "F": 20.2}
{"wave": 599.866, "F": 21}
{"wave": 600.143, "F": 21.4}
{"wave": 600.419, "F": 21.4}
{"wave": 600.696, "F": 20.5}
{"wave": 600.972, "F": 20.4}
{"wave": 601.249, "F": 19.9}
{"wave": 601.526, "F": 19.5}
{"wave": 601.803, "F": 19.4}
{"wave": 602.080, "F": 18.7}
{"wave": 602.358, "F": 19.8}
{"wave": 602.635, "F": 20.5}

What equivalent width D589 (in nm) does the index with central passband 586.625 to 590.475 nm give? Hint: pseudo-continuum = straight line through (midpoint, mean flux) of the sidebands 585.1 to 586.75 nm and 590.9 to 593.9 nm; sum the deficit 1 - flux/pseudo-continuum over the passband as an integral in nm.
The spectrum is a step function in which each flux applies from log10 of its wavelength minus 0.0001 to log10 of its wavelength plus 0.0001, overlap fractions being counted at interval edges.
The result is 0.20 nm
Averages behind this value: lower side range 19.3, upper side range 20.1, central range 18.6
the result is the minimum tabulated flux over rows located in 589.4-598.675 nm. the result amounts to 17.9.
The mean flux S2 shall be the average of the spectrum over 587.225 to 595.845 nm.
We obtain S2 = 19.5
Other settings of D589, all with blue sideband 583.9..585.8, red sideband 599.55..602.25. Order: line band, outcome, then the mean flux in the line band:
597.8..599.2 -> 0.021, 19.9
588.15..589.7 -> 0.224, 17.1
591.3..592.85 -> 0.003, 20.1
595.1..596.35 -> 0.023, 19.8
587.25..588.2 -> -0.026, 20.6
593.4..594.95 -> -0.018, 20.4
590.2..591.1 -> 0.024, 19.5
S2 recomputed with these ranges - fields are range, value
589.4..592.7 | 19.5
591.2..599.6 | 20.1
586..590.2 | 18.7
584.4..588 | 19.7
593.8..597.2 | 20.4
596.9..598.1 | 19.8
